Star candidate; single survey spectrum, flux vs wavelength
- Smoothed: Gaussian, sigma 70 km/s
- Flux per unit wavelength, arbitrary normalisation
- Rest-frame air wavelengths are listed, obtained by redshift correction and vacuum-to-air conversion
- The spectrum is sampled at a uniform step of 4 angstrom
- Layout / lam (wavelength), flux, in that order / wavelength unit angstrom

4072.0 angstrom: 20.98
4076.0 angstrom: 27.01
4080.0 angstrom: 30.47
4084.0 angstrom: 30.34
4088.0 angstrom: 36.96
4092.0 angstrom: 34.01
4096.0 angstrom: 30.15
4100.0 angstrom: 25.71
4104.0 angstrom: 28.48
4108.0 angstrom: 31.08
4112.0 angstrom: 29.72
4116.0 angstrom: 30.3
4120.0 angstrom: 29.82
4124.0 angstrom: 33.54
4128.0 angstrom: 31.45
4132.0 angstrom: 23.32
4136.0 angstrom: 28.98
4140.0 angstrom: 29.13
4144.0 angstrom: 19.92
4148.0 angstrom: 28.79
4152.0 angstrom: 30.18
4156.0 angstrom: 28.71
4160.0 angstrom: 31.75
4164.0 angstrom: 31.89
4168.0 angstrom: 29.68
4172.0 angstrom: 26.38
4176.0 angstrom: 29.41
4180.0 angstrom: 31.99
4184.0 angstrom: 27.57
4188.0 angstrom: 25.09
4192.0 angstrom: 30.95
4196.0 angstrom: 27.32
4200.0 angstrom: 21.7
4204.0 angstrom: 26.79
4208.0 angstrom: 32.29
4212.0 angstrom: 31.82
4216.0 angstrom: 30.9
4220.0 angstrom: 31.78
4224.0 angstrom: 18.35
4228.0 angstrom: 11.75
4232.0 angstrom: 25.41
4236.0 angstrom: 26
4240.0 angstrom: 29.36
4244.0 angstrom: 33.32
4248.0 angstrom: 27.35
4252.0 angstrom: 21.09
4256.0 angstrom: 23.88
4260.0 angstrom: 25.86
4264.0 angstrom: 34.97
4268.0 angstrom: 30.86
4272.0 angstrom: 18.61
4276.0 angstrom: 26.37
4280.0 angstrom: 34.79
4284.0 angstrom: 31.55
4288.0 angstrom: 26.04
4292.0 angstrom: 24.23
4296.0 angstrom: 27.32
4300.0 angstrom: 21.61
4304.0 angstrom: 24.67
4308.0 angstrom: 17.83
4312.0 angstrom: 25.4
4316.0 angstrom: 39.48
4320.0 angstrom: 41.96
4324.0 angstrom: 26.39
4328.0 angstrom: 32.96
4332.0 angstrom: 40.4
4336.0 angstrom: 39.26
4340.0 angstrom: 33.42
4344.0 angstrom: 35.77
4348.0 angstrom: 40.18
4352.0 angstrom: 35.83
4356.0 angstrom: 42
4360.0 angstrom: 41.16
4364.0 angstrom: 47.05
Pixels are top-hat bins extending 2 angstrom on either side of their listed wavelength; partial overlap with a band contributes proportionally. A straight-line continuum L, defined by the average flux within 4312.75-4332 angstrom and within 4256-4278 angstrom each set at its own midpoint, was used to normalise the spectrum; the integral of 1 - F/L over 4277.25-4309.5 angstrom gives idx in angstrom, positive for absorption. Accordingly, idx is 4.7 angstrom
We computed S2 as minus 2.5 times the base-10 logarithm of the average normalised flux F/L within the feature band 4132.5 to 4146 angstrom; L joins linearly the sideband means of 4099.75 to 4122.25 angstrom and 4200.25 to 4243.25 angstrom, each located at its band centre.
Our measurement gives 0.12 mag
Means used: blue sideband 29.5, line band 25.7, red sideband 26.5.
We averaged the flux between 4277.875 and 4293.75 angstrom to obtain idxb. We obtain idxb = 29.2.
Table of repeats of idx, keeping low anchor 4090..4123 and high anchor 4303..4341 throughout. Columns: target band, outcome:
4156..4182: 0.53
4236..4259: 3.41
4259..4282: 2.24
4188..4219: 2.39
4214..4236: 5.23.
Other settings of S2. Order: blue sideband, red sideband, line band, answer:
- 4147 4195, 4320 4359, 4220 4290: 0.24 mag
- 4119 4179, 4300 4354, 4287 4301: 0.28 mag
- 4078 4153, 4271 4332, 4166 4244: 0.07 mag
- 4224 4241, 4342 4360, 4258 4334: 0.07 mag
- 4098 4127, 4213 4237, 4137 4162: 0.00 mag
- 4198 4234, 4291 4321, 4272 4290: -0.06 mag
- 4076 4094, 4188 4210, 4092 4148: 0.08 mag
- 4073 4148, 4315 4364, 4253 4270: 0.22 mag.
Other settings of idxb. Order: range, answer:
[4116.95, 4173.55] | 28.9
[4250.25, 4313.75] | 26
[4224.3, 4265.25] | 25.4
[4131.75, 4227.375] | 28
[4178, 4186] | 29.8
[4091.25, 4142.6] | 29.4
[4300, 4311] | 21.7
